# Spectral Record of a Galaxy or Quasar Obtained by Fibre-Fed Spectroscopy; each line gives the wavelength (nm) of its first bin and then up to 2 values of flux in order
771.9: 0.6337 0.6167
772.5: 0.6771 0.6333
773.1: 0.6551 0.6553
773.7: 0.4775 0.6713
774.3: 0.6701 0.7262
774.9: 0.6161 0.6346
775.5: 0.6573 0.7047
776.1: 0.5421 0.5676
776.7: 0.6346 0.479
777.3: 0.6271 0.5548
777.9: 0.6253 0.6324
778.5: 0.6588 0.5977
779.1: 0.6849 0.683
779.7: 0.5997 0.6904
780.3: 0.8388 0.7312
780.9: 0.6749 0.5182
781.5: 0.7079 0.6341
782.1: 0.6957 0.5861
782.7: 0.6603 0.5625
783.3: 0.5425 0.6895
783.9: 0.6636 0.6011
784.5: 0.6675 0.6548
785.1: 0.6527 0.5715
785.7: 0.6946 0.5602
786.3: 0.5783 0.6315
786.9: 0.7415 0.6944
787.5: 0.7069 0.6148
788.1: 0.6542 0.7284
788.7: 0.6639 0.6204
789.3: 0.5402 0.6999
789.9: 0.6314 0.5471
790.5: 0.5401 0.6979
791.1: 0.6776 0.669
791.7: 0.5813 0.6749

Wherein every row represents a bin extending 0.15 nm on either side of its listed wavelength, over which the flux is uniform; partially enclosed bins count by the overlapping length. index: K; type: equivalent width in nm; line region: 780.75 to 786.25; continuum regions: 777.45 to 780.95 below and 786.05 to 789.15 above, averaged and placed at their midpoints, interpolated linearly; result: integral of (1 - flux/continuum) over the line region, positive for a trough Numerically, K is 0.27 nm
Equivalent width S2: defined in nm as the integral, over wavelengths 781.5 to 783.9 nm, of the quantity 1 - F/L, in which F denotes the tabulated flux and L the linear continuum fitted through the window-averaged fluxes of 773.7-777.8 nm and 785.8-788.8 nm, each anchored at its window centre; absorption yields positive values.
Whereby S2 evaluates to 0.04 nm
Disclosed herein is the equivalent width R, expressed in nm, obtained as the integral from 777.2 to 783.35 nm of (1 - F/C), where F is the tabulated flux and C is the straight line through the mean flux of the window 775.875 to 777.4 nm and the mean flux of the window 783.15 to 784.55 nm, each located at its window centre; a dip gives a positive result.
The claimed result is -0.43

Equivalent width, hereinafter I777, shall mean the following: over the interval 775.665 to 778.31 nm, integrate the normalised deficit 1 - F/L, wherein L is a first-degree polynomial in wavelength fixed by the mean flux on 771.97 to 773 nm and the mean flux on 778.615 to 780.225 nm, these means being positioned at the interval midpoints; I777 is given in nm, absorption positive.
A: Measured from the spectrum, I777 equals 0.24 nm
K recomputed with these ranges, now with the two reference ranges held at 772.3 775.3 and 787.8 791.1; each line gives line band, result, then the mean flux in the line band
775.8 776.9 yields 0.08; 0.594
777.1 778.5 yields 0.06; 0.61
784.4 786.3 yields 0.02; 0.628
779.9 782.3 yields -0.17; 0.684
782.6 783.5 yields 0.07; 0.59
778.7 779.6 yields -0.02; 0.655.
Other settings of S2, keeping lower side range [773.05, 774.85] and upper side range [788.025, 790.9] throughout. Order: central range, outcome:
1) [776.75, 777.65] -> 0.107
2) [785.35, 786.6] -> 0.051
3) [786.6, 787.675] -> -0.116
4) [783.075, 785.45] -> 0.012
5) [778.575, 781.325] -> -0.143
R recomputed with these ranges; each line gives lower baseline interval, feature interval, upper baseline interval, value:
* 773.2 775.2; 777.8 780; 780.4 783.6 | -0.02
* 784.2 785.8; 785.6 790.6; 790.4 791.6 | 0.05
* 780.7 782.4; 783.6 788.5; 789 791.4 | -0.15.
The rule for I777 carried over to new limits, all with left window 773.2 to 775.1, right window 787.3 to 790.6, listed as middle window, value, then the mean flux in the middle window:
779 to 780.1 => -0.05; 0.662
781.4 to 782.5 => -0.04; 0.657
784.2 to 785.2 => -0.02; 0.65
